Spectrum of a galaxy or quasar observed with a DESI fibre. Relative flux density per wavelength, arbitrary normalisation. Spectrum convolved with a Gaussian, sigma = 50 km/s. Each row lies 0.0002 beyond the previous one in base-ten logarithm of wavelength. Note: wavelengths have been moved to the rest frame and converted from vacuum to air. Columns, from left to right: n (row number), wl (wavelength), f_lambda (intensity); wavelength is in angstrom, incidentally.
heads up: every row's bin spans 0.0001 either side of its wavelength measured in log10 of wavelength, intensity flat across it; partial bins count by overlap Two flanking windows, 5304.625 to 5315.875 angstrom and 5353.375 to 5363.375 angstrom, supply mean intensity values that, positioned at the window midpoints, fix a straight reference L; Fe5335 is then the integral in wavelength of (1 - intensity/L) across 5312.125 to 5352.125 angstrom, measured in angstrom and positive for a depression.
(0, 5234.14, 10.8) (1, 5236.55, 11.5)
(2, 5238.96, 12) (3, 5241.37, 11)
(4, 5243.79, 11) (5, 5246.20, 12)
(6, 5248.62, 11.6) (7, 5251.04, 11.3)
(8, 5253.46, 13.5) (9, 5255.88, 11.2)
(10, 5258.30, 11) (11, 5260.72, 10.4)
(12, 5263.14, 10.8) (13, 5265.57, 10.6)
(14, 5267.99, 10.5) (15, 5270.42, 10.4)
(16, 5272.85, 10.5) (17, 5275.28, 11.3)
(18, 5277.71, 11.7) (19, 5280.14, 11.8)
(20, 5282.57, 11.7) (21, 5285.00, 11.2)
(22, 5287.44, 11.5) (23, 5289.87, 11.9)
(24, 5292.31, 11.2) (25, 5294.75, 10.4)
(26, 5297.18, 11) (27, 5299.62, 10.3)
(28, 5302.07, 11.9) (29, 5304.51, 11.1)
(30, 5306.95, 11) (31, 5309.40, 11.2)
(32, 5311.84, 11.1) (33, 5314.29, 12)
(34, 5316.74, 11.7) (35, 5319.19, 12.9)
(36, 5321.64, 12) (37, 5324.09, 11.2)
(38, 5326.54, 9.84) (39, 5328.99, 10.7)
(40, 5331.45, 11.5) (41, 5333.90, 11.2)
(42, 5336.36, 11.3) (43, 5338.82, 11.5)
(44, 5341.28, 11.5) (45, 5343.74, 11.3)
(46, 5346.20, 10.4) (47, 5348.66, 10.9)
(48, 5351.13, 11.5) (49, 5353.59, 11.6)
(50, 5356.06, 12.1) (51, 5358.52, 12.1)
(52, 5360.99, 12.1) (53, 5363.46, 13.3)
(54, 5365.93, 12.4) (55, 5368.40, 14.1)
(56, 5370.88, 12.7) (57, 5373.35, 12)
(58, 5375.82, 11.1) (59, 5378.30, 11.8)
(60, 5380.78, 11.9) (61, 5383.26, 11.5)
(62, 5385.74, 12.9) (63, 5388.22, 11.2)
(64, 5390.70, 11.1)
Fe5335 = 1.2 angstrom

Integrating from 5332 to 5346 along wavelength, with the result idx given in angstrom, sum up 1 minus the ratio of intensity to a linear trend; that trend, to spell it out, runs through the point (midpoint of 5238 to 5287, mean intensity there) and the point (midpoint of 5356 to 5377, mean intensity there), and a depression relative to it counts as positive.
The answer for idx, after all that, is 0.98 angstrom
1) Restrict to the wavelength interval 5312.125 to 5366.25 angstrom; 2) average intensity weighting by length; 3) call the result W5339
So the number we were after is 11.6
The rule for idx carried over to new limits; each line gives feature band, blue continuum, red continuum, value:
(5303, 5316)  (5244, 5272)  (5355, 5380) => 0.5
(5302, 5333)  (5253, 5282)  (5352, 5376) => 1.0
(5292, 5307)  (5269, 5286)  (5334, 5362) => 0.4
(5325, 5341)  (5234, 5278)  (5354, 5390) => 1.1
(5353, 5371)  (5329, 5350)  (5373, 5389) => -1.7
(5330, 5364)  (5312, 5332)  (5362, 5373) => 2.1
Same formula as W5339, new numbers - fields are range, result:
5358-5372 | 12.8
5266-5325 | 11.3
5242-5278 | 11.2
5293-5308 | 11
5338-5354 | 11.2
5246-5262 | 11.5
